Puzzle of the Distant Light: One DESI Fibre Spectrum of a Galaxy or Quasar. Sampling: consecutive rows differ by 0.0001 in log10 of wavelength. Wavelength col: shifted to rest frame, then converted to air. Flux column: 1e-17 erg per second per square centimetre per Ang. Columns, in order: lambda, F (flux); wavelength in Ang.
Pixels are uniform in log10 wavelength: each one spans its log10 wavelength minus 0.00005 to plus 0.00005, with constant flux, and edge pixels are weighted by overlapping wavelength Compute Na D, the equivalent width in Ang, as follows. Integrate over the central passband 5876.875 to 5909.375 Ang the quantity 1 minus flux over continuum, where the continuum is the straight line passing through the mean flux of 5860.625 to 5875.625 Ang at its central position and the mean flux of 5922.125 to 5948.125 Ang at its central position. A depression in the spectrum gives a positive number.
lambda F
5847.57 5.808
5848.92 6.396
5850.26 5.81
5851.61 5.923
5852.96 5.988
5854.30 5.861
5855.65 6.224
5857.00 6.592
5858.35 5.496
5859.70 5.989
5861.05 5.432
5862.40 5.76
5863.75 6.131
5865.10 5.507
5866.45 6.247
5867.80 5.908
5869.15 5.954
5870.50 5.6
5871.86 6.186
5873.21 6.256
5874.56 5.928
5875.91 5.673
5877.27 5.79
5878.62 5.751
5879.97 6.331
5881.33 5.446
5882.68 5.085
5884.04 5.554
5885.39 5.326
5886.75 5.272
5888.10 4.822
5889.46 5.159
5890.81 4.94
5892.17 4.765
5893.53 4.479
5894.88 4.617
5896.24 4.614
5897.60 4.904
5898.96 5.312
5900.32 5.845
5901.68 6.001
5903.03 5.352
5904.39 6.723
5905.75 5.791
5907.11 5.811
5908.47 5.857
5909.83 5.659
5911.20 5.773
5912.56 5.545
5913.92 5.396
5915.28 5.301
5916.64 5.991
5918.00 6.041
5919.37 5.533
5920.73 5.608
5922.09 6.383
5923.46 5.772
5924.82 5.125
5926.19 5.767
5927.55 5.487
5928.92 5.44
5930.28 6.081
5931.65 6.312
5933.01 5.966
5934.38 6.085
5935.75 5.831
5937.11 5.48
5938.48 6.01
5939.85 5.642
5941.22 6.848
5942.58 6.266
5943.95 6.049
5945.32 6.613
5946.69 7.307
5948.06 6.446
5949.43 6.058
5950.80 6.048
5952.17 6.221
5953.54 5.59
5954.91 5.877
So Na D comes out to 3.0 Ang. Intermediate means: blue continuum 5.9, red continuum 6.03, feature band 5.4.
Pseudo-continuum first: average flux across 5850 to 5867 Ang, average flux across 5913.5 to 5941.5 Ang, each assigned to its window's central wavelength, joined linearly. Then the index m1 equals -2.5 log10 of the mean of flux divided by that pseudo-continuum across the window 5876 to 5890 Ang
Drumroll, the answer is 0.079 mag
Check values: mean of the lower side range 5.92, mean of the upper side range 5.8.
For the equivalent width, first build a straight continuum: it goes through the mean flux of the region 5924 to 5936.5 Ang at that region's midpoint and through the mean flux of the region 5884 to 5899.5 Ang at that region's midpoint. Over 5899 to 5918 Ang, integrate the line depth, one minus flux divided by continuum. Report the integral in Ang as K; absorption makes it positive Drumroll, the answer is -1.62 Ang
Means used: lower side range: 4.95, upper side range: 5.79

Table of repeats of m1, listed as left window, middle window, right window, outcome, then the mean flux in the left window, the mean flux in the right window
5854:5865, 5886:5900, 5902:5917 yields 0.181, 5.91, 5.75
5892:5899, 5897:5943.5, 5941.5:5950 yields -0.044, 4.73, 6.48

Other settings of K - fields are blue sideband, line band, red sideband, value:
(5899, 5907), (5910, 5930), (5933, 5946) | 1.1 Ang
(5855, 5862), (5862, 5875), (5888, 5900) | -0.7 Ang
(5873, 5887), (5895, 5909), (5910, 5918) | 0.2 Ang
